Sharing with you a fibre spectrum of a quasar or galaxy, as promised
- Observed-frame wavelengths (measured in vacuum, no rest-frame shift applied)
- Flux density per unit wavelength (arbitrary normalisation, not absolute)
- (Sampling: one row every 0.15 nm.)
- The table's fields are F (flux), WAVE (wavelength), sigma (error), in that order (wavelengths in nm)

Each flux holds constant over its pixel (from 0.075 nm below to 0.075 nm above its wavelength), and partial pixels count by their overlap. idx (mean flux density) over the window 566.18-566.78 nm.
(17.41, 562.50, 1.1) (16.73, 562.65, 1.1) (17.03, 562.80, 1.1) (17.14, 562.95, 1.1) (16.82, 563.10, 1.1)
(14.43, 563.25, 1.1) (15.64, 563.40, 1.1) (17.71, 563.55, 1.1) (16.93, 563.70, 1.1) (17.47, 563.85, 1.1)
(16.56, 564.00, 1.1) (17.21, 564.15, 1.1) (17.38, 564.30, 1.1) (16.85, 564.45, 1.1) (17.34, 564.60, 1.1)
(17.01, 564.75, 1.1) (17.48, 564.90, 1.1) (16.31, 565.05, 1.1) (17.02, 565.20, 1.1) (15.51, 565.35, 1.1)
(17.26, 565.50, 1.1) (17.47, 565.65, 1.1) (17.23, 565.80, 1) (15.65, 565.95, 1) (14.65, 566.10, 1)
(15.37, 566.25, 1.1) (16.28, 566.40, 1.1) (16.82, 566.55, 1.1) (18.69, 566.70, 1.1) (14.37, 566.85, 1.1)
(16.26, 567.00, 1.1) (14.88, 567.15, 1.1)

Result 16.8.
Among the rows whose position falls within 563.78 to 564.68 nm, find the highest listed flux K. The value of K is 17.47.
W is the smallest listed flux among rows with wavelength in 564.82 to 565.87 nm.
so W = 15.51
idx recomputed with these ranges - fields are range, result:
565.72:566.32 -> 15.7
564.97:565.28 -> 16.7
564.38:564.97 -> 17.2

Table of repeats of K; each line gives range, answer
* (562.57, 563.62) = 17.71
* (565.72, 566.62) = 17.23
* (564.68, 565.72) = 17.48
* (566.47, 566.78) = 18.69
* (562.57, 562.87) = 17.03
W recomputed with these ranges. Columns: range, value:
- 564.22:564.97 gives 16.85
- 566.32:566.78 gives 16.28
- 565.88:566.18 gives 14.65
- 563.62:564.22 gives 16.56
